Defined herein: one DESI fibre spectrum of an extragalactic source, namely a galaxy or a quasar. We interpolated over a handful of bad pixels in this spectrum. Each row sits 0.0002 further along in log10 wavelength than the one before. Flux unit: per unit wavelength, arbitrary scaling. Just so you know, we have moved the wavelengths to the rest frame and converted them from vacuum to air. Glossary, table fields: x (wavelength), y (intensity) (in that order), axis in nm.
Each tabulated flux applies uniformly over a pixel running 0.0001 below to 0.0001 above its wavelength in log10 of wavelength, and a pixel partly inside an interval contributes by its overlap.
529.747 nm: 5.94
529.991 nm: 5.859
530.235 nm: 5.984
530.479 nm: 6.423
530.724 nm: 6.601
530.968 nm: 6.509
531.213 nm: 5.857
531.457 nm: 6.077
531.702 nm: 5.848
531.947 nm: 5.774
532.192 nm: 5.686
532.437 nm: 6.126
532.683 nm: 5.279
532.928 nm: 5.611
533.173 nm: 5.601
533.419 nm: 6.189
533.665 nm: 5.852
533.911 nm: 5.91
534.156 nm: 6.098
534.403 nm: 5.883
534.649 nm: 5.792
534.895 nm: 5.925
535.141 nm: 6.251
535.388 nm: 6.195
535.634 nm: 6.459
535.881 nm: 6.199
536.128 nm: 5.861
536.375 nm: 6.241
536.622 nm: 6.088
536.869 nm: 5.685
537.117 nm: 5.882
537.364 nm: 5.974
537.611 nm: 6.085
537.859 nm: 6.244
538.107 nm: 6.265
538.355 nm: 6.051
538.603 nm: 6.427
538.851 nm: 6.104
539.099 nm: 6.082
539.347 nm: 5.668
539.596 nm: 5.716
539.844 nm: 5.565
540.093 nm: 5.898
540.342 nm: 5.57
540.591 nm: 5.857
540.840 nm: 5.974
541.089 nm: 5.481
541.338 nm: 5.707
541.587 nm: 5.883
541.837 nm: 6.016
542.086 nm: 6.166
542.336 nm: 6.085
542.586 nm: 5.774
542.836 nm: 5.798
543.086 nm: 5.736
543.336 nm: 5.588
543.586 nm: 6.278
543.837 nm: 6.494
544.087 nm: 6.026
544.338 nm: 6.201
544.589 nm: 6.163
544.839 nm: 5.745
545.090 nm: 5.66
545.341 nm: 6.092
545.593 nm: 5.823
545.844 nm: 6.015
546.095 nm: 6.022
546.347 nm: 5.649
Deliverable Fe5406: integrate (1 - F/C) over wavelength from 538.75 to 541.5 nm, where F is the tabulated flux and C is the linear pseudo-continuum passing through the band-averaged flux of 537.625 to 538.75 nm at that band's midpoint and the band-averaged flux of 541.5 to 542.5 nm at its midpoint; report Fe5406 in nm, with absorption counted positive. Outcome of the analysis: 0.15 nm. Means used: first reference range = 6.22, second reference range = 6.03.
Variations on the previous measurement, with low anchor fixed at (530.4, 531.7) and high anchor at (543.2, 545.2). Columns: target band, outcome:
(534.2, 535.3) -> 0.04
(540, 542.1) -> 0.09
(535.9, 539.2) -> 0.03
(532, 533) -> 0.09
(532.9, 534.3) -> 0.07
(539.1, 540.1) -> 0.06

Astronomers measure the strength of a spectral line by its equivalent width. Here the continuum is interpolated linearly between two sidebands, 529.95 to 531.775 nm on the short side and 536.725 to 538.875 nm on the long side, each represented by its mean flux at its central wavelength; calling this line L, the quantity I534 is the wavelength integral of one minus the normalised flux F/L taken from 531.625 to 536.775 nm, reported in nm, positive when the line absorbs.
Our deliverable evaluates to 0.15 nm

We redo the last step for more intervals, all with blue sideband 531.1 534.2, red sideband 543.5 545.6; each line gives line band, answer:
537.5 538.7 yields -0.06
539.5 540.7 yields 0.05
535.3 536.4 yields -0.05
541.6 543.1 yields 0.02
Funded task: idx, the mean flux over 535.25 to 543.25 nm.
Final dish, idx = 5.96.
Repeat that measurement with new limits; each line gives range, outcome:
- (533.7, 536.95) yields 6.05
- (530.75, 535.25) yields 5.92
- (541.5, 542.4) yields 6.04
